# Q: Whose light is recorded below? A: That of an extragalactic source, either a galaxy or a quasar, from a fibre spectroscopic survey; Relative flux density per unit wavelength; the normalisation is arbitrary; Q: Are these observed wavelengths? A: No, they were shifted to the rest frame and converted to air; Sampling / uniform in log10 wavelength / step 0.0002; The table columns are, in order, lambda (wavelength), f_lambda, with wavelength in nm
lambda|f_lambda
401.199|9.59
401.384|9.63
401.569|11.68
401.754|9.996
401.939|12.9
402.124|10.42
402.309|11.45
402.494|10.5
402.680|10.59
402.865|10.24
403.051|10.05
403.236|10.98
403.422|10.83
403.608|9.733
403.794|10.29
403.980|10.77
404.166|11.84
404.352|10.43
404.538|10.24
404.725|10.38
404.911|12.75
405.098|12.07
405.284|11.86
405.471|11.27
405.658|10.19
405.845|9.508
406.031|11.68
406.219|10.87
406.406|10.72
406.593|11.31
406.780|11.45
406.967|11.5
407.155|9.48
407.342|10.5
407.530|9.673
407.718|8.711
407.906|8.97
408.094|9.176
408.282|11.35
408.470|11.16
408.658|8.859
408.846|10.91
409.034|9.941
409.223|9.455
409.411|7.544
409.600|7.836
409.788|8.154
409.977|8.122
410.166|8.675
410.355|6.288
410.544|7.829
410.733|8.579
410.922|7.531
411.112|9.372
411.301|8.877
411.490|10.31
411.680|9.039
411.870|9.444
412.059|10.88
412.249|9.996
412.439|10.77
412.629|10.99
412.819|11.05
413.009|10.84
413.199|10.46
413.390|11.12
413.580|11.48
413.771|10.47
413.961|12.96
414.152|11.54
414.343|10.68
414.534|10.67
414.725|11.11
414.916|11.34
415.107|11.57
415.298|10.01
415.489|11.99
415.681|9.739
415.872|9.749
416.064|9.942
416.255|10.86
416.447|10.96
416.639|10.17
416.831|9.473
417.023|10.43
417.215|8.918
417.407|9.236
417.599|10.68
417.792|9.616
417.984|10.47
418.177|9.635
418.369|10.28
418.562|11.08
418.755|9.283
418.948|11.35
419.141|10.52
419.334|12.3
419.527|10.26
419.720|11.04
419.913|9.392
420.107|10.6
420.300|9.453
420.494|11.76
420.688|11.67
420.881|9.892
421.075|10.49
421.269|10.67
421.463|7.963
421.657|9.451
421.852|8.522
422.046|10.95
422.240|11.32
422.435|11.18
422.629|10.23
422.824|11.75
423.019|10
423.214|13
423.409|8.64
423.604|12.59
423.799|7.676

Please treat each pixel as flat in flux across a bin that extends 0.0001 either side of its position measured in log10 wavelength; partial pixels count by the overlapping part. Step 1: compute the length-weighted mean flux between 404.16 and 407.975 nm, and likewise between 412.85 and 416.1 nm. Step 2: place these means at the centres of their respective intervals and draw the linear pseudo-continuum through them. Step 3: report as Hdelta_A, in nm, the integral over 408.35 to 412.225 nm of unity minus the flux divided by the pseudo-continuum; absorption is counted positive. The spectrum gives 0.66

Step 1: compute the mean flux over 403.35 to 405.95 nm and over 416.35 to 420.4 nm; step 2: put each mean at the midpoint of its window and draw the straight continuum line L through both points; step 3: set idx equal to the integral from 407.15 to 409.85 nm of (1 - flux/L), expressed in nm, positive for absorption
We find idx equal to 0.31 nm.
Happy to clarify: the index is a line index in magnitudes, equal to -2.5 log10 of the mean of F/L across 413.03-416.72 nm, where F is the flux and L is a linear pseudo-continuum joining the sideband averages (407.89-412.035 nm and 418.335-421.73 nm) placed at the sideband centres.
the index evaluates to -0.13 mag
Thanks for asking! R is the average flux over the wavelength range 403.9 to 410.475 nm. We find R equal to 10.1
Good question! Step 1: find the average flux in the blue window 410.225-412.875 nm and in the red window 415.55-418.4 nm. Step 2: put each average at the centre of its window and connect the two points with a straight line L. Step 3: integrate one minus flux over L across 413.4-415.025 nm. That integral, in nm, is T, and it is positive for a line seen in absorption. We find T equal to -0.270 nm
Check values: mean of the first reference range 9.32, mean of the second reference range 10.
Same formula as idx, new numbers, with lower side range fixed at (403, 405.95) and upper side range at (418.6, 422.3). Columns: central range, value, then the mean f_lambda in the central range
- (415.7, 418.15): 0.11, 10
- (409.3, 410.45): 0.31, 7.8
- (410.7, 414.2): 0.09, 10.3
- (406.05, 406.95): -0.03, 11.2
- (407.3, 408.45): 0.10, 9.78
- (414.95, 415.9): -0.02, 10.7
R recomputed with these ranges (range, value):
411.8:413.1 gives 10.6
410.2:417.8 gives 10.2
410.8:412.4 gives 9.46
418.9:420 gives 10.8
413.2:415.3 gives 11.2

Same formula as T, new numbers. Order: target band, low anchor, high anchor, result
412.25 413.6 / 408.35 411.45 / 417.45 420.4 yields -0.23 nm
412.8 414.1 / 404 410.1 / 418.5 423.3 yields -0.10 nm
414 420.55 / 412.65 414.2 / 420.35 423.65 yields 0.26 nm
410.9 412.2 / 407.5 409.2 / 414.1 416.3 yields 0.10 nm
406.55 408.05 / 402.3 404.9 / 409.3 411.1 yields -0.16 nm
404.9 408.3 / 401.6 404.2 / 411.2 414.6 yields 0.03 nm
